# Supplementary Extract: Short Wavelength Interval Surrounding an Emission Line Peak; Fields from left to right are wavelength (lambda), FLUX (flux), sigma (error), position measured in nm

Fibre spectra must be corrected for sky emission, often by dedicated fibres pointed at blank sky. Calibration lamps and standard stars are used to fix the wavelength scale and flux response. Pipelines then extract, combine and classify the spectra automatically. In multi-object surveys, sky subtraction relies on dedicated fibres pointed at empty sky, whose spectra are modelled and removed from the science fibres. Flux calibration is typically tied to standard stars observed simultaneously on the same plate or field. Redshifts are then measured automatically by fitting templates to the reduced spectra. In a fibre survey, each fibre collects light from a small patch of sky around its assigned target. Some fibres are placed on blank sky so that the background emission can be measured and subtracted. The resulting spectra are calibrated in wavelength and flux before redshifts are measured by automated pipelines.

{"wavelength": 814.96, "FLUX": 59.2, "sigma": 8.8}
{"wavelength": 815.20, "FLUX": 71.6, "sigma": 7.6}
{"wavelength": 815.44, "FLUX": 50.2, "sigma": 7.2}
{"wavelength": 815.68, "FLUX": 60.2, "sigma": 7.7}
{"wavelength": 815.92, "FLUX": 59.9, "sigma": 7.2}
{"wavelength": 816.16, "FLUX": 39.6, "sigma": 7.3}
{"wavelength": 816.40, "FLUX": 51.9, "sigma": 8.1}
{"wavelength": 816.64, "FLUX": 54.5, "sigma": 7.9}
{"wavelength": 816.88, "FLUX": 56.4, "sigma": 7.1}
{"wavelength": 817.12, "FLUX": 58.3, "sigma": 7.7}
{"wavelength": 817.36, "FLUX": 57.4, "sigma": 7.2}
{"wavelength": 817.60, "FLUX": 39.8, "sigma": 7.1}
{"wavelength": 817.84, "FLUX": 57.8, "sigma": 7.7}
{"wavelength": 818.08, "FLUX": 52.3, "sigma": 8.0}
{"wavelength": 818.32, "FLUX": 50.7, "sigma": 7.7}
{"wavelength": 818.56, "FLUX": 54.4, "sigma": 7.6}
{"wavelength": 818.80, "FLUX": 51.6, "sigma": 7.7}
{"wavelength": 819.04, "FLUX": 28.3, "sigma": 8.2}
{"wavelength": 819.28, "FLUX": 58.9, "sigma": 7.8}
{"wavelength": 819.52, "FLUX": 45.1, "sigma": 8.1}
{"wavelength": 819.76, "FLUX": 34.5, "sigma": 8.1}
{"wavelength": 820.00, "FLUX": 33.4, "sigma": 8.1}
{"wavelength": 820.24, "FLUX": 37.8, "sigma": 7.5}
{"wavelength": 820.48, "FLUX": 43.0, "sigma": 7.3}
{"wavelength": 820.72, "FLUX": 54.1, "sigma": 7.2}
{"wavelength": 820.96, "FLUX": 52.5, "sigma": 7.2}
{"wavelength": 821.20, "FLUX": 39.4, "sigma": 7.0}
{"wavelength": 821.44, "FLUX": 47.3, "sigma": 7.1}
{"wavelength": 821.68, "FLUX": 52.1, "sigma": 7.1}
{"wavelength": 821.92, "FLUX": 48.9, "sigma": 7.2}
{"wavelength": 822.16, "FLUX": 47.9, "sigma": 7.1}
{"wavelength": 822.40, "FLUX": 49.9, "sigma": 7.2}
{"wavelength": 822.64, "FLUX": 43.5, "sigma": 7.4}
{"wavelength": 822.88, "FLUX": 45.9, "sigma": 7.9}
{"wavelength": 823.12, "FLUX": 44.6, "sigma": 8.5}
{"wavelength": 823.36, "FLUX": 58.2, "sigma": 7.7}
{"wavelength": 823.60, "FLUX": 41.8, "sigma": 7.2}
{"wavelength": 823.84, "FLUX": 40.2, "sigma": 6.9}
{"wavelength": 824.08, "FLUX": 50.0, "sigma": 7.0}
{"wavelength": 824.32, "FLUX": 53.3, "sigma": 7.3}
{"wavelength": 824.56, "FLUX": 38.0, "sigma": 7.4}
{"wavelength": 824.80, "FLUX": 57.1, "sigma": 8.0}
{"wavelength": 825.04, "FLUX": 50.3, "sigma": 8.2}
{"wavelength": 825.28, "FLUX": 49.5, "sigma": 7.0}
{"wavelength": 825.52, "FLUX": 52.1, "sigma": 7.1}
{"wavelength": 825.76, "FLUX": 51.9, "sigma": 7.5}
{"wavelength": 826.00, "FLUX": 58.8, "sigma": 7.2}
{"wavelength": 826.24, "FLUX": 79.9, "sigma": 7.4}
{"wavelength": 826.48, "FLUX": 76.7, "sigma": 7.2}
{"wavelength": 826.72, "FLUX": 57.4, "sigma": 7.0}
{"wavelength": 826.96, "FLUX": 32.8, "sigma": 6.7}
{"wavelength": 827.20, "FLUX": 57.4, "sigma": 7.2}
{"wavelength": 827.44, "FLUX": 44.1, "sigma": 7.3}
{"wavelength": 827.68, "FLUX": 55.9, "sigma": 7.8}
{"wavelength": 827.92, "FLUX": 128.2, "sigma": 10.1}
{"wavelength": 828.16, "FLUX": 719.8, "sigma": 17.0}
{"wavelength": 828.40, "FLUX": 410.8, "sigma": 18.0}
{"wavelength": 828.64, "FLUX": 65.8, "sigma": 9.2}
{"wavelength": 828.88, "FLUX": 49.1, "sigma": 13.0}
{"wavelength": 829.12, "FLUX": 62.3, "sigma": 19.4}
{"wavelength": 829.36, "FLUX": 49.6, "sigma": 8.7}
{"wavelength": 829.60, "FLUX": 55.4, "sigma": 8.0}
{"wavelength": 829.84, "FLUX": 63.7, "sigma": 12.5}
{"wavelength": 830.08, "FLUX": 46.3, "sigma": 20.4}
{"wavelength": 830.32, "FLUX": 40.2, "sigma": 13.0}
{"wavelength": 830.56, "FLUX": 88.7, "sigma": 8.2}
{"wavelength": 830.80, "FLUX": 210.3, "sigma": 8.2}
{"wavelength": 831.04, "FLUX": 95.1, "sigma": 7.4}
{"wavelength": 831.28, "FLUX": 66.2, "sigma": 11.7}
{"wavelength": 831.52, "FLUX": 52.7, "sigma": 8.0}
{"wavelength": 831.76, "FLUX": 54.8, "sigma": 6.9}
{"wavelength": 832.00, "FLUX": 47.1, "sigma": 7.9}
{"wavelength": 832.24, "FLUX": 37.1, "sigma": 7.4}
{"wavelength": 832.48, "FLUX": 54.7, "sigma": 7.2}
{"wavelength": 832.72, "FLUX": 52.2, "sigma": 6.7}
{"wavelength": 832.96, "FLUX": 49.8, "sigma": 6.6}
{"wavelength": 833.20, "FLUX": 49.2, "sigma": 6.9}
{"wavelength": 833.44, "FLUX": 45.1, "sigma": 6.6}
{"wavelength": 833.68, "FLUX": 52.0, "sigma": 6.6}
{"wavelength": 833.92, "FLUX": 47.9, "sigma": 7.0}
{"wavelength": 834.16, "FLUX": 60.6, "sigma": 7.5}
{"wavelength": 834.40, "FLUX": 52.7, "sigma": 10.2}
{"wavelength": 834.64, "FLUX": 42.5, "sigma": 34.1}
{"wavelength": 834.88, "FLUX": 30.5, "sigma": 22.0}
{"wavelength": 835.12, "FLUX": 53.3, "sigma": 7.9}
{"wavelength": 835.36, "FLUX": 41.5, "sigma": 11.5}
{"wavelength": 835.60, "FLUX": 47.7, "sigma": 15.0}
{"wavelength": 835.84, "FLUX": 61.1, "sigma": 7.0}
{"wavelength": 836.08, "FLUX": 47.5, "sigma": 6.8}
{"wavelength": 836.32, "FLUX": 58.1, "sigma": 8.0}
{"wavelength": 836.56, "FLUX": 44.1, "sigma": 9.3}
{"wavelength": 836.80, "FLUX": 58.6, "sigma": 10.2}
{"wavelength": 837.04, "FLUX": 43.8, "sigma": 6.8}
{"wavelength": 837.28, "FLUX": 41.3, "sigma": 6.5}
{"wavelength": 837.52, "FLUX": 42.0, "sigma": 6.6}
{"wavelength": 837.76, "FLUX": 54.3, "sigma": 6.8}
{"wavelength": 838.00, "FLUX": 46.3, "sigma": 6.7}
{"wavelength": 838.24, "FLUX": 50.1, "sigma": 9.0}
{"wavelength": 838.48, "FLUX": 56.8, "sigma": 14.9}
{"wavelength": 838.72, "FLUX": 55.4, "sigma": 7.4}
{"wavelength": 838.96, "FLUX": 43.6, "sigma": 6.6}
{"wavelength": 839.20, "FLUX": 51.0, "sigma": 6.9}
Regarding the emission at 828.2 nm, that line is H-alpha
